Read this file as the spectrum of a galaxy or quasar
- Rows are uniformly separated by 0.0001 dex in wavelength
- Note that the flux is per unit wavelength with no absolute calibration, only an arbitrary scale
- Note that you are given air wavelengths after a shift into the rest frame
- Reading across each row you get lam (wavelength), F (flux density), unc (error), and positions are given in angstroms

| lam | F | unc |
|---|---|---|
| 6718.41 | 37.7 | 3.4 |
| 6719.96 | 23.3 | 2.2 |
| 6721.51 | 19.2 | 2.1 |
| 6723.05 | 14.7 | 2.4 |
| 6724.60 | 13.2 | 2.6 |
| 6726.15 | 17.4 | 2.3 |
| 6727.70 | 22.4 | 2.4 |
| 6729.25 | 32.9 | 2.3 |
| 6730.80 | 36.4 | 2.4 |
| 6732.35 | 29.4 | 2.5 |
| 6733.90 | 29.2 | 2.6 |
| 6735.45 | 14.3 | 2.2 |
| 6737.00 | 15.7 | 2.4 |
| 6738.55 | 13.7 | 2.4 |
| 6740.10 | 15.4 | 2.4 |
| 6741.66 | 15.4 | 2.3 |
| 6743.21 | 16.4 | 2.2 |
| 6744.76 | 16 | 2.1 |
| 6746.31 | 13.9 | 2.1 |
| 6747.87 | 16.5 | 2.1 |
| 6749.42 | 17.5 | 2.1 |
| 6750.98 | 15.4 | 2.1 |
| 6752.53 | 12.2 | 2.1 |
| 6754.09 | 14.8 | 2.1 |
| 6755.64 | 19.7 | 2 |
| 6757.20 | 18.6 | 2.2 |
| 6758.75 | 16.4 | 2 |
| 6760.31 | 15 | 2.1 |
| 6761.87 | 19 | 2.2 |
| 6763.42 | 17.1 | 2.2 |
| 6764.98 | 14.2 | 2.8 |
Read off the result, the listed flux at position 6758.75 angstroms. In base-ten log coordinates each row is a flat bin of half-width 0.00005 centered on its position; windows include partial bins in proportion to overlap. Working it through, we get 16.4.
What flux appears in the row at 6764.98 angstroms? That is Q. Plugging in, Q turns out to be 14.2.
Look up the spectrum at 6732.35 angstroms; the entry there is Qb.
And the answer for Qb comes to 29.4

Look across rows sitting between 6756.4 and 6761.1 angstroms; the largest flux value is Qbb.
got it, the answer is 18.6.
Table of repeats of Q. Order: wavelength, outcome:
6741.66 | 15.4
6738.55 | 13.7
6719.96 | 23.3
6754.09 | 14.8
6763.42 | 17.1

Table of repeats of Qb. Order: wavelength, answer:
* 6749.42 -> 17.5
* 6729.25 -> 32.9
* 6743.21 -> 16.4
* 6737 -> 15.7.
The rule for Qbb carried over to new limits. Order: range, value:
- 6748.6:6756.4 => 19.7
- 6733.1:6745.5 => 29.2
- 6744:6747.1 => 16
